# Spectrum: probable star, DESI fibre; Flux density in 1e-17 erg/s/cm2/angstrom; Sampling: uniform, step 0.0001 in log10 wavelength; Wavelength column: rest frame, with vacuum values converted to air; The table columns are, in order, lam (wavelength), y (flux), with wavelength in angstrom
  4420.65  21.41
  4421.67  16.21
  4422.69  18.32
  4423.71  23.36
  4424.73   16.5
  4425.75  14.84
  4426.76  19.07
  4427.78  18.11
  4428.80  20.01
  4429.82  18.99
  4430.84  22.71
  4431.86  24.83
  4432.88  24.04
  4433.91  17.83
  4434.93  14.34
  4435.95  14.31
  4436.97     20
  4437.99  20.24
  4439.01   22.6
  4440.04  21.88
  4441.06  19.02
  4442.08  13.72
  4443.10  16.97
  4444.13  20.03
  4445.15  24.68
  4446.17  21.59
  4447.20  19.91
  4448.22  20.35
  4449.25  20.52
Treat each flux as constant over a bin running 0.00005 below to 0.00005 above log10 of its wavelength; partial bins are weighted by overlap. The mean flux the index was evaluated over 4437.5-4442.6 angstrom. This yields 19.5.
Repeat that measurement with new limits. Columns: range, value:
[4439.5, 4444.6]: 18.3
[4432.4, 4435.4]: 18.7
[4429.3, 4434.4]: 21.7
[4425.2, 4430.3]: 18.2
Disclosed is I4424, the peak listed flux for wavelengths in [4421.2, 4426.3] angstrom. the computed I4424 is 23.36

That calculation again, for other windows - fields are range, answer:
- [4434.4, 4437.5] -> 20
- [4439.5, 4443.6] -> 21.88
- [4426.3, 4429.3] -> 20.01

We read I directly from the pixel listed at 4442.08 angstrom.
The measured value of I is 13.72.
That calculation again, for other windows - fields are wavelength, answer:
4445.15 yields 24.68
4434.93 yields 14.34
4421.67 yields 16.21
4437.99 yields 20.24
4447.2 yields 19.91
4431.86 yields 24.83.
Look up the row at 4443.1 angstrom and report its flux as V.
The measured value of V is 16.97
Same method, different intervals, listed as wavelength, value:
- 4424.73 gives 16.5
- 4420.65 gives 21.41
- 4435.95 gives 14.31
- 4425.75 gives 14.84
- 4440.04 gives 21.88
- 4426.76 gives 19.07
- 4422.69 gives 18.32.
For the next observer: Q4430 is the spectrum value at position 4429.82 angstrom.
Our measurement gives 18.99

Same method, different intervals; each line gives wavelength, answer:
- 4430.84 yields 22.71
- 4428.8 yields 20.01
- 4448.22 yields 20.35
